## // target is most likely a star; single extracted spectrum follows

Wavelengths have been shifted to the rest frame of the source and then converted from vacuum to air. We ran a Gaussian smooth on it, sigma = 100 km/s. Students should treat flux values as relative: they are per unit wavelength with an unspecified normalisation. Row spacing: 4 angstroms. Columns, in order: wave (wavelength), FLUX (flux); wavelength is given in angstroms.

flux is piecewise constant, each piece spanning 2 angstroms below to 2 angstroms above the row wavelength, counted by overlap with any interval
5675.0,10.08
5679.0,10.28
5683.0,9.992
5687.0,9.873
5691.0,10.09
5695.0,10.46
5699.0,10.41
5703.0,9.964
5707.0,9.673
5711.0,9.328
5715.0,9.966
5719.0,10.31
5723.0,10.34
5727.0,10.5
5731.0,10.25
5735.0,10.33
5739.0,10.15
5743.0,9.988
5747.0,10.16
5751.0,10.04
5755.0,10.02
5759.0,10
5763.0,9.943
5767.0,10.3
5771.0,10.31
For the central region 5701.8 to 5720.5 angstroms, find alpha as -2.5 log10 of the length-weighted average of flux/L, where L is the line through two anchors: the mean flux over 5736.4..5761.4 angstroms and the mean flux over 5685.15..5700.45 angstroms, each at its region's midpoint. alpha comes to 0.04 mag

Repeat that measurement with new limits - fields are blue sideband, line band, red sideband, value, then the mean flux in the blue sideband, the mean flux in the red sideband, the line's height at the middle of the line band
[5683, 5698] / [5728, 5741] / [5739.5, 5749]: -0.02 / 10.1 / 10.1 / 10.1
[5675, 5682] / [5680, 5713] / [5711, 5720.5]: 0.01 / 10.2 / 9.96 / 10.1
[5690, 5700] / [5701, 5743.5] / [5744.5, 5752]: 0.01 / 10.3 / 10.1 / 10.2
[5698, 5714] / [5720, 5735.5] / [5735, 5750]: -0.04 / 9.82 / 10.1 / 10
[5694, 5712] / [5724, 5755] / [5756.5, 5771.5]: -0.01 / 9.98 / 10.1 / 10.1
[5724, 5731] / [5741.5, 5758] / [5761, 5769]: 0.02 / 10.4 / 10.1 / 10.2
